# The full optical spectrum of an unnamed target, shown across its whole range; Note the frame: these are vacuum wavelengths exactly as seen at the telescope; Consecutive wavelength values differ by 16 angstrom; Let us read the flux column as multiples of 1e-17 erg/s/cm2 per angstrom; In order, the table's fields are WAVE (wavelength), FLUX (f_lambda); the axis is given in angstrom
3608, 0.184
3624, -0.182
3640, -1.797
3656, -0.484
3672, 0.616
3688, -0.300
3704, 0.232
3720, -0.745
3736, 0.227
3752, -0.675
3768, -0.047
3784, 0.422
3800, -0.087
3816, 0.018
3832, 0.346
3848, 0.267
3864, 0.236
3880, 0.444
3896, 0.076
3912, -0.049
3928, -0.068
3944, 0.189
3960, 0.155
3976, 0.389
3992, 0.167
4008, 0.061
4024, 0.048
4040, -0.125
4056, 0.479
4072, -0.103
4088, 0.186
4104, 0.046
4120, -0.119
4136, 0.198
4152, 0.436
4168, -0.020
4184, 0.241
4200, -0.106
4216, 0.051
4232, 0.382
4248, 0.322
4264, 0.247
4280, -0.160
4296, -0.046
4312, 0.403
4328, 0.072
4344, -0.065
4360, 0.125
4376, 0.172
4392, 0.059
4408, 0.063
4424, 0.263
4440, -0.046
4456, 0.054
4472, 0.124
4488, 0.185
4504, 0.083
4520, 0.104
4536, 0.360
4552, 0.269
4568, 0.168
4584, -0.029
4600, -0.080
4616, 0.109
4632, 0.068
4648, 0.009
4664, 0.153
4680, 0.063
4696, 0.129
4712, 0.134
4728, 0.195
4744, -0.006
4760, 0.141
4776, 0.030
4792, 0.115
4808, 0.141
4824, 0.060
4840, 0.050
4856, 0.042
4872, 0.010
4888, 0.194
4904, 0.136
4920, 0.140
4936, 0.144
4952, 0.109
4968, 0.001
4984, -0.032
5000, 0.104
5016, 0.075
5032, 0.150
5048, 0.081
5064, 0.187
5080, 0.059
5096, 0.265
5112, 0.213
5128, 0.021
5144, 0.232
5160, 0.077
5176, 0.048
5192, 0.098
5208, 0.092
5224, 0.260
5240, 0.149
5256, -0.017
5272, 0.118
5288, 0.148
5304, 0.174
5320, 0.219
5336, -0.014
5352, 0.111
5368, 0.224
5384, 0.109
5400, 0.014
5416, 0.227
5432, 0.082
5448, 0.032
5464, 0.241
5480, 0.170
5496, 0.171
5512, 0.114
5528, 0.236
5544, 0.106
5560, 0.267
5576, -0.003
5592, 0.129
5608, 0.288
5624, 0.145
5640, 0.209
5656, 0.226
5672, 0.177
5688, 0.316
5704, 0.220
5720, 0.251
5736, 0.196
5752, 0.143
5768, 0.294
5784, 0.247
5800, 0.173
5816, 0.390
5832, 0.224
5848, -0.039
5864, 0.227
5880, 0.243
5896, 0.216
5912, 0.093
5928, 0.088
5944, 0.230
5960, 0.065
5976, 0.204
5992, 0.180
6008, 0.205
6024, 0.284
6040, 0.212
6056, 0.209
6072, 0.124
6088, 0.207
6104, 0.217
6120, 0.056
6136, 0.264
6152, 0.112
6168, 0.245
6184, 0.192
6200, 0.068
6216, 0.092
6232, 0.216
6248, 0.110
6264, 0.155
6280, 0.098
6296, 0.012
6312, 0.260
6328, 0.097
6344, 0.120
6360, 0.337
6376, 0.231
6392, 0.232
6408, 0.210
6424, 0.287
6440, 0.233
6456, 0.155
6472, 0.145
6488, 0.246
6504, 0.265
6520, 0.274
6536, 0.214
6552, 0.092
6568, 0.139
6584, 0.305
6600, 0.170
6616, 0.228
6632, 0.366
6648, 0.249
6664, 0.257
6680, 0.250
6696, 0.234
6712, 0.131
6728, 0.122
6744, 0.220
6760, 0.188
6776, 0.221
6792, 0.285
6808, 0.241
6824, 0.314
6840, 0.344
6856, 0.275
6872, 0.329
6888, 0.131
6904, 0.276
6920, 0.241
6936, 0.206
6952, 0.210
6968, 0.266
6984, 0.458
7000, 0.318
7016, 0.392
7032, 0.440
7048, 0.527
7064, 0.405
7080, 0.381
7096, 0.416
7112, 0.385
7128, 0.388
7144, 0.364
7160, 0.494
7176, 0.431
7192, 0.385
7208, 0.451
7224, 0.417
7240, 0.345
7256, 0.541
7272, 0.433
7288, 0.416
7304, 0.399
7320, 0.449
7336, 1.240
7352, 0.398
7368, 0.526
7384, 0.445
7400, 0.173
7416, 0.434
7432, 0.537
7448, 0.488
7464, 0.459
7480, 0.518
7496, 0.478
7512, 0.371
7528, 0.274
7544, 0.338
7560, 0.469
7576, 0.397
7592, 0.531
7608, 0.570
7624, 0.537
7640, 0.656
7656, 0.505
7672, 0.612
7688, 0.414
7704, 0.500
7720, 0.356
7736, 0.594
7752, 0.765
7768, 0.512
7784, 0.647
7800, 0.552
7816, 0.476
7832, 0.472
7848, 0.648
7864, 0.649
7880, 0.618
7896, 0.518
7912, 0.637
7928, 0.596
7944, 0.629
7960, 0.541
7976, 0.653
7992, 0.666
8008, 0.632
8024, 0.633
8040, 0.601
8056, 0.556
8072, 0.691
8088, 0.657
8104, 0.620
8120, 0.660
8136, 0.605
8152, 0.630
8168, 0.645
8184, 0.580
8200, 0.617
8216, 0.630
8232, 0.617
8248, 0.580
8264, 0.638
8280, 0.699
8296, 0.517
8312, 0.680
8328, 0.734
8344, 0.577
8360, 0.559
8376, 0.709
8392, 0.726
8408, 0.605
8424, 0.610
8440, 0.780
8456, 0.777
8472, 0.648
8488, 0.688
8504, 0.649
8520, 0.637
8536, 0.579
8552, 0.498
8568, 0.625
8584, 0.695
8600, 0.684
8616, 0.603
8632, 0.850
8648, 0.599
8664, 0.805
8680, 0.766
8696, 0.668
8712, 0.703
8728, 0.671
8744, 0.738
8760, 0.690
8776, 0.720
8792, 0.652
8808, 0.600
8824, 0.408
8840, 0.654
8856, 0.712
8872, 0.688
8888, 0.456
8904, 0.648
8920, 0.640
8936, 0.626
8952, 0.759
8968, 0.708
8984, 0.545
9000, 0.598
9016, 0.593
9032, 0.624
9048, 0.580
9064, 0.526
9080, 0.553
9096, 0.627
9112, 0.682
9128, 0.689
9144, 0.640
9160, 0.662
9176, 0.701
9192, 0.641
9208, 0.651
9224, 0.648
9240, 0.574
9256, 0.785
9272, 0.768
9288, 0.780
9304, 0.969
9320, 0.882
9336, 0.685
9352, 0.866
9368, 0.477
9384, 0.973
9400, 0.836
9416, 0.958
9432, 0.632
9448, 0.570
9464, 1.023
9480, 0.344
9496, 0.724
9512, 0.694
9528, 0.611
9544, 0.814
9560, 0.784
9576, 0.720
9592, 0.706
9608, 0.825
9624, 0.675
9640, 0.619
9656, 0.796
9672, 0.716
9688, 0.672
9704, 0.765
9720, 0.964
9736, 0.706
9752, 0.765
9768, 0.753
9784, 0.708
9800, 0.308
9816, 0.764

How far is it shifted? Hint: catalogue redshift 0.752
